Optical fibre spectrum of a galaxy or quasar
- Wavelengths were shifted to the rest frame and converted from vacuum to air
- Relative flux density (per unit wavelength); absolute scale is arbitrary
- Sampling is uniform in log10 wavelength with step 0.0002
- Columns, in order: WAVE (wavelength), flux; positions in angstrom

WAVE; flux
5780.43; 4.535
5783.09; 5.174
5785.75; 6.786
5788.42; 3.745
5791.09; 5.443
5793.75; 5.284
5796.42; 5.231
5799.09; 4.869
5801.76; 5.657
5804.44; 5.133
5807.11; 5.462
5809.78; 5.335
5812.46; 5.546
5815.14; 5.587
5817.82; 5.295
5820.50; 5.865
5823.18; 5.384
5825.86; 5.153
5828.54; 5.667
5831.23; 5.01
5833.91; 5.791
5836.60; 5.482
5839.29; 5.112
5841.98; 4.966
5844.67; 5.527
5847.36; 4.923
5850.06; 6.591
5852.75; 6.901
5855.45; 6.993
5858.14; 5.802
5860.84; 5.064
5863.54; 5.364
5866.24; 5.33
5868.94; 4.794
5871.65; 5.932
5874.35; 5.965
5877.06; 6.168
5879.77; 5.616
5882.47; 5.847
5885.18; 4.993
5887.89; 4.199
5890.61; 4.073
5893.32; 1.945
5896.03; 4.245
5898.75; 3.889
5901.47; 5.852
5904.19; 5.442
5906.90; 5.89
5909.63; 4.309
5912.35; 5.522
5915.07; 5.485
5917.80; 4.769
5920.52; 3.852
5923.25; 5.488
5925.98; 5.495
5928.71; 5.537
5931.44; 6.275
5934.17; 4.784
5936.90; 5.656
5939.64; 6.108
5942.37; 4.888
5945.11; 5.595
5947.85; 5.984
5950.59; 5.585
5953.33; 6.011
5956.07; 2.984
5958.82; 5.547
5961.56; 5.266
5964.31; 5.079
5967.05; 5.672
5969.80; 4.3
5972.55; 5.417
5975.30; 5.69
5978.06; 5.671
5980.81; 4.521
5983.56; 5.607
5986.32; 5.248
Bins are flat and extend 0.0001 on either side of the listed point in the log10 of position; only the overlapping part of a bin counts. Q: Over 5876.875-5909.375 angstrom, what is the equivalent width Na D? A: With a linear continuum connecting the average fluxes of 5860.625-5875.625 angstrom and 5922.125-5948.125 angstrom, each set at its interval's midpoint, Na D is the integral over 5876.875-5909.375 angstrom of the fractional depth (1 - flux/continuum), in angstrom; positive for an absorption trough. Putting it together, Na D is 4.2 angstrom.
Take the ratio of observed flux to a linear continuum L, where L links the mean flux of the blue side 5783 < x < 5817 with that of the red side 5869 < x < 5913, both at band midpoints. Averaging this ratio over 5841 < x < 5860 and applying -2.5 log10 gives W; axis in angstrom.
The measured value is -0.16 mag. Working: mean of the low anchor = 5.33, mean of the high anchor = 4.98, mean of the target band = 5.95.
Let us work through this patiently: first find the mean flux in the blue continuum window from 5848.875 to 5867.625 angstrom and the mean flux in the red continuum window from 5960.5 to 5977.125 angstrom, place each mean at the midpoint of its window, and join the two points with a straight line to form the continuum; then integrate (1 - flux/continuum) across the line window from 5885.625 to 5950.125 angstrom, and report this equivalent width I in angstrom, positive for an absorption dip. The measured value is 6.4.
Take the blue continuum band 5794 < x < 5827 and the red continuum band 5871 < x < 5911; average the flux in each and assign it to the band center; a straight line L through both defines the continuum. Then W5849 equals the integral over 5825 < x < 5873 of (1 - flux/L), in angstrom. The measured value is -3.9 angstrom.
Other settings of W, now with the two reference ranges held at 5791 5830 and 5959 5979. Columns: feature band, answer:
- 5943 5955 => -0.069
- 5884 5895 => 0.372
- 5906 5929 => 0.046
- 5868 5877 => -0.064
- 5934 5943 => -0.031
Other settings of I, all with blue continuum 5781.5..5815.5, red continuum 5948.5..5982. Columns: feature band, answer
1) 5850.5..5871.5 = -2.1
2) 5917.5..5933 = -0.2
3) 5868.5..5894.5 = 1.3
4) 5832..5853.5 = -1.4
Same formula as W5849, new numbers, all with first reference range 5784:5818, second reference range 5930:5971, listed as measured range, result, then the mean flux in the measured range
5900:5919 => 0.0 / 5.32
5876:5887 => -0.5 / 5.58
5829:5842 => 0.0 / 5.33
